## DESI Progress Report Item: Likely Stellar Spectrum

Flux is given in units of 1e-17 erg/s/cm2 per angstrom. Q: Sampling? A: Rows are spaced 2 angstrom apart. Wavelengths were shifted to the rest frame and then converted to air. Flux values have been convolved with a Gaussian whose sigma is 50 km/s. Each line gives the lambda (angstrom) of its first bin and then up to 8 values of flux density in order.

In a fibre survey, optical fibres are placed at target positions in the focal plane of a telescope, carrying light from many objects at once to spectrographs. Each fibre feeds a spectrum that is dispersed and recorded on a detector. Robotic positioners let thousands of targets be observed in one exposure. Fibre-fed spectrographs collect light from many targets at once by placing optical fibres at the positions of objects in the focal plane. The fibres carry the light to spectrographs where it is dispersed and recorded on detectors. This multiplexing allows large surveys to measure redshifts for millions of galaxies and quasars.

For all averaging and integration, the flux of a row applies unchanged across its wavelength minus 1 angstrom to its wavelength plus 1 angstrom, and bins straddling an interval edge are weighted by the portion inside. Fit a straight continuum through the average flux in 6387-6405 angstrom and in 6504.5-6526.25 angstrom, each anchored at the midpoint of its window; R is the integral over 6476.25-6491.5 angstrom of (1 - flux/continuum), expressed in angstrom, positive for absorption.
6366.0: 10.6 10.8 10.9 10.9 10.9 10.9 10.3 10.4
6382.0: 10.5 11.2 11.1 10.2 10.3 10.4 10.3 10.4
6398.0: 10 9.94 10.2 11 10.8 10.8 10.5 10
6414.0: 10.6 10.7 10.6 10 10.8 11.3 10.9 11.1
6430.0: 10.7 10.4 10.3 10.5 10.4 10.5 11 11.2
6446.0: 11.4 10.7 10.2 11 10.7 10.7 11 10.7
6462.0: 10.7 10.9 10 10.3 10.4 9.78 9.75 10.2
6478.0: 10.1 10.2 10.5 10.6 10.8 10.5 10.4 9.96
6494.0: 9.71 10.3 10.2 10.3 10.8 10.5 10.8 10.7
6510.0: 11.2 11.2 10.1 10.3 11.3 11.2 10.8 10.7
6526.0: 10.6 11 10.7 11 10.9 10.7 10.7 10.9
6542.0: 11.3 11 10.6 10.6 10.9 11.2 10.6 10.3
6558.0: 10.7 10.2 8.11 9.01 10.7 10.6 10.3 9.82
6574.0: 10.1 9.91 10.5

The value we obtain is 0.37 angstrom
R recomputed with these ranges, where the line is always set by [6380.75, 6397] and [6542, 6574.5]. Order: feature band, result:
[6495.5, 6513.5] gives -0.45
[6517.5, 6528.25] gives -0.56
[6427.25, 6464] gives -0.91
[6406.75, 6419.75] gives 0.01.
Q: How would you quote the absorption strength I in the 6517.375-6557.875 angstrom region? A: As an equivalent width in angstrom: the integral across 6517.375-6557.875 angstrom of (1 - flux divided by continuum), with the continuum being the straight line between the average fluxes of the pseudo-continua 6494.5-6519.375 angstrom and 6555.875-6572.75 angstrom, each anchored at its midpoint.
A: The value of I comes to -2.3 angstrom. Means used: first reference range 10.6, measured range 10.8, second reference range 9.96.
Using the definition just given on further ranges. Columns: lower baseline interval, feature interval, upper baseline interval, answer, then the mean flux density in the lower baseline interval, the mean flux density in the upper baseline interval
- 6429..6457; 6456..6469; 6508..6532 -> 0.1 angstrom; 10.7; 10.8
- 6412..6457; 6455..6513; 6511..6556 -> 1.6 angstrom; 10.7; 10.8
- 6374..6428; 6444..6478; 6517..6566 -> 0.2 angstrom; 10.6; 10.6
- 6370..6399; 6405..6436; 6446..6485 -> -0.3 angstrom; 10.6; 10.5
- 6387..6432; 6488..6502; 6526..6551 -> 0.7 angstrom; 10.5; 10.8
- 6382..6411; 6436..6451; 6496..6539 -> -0.2 angstrom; 10.5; 10.7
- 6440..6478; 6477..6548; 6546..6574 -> -1.7 angstrom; 10.6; 10.2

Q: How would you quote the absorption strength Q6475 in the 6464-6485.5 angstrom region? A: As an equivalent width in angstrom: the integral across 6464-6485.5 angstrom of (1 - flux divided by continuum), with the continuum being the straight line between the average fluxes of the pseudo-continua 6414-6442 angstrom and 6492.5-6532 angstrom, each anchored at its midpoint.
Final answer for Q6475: 0.8 angstrom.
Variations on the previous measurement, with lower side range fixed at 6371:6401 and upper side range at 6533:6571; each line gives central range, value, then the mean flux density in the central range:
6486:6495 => 0.2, 10.2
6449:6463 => -0.3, 10.7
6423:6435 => -0.3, 10.8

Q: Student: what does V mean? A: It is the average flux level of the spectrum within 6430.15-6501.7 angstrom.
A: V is 10.5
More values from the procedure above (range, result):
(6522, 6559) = 10.8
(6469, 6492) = 10.3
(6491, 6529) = 10.6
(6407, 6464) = 10.7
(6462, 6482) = 10.2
